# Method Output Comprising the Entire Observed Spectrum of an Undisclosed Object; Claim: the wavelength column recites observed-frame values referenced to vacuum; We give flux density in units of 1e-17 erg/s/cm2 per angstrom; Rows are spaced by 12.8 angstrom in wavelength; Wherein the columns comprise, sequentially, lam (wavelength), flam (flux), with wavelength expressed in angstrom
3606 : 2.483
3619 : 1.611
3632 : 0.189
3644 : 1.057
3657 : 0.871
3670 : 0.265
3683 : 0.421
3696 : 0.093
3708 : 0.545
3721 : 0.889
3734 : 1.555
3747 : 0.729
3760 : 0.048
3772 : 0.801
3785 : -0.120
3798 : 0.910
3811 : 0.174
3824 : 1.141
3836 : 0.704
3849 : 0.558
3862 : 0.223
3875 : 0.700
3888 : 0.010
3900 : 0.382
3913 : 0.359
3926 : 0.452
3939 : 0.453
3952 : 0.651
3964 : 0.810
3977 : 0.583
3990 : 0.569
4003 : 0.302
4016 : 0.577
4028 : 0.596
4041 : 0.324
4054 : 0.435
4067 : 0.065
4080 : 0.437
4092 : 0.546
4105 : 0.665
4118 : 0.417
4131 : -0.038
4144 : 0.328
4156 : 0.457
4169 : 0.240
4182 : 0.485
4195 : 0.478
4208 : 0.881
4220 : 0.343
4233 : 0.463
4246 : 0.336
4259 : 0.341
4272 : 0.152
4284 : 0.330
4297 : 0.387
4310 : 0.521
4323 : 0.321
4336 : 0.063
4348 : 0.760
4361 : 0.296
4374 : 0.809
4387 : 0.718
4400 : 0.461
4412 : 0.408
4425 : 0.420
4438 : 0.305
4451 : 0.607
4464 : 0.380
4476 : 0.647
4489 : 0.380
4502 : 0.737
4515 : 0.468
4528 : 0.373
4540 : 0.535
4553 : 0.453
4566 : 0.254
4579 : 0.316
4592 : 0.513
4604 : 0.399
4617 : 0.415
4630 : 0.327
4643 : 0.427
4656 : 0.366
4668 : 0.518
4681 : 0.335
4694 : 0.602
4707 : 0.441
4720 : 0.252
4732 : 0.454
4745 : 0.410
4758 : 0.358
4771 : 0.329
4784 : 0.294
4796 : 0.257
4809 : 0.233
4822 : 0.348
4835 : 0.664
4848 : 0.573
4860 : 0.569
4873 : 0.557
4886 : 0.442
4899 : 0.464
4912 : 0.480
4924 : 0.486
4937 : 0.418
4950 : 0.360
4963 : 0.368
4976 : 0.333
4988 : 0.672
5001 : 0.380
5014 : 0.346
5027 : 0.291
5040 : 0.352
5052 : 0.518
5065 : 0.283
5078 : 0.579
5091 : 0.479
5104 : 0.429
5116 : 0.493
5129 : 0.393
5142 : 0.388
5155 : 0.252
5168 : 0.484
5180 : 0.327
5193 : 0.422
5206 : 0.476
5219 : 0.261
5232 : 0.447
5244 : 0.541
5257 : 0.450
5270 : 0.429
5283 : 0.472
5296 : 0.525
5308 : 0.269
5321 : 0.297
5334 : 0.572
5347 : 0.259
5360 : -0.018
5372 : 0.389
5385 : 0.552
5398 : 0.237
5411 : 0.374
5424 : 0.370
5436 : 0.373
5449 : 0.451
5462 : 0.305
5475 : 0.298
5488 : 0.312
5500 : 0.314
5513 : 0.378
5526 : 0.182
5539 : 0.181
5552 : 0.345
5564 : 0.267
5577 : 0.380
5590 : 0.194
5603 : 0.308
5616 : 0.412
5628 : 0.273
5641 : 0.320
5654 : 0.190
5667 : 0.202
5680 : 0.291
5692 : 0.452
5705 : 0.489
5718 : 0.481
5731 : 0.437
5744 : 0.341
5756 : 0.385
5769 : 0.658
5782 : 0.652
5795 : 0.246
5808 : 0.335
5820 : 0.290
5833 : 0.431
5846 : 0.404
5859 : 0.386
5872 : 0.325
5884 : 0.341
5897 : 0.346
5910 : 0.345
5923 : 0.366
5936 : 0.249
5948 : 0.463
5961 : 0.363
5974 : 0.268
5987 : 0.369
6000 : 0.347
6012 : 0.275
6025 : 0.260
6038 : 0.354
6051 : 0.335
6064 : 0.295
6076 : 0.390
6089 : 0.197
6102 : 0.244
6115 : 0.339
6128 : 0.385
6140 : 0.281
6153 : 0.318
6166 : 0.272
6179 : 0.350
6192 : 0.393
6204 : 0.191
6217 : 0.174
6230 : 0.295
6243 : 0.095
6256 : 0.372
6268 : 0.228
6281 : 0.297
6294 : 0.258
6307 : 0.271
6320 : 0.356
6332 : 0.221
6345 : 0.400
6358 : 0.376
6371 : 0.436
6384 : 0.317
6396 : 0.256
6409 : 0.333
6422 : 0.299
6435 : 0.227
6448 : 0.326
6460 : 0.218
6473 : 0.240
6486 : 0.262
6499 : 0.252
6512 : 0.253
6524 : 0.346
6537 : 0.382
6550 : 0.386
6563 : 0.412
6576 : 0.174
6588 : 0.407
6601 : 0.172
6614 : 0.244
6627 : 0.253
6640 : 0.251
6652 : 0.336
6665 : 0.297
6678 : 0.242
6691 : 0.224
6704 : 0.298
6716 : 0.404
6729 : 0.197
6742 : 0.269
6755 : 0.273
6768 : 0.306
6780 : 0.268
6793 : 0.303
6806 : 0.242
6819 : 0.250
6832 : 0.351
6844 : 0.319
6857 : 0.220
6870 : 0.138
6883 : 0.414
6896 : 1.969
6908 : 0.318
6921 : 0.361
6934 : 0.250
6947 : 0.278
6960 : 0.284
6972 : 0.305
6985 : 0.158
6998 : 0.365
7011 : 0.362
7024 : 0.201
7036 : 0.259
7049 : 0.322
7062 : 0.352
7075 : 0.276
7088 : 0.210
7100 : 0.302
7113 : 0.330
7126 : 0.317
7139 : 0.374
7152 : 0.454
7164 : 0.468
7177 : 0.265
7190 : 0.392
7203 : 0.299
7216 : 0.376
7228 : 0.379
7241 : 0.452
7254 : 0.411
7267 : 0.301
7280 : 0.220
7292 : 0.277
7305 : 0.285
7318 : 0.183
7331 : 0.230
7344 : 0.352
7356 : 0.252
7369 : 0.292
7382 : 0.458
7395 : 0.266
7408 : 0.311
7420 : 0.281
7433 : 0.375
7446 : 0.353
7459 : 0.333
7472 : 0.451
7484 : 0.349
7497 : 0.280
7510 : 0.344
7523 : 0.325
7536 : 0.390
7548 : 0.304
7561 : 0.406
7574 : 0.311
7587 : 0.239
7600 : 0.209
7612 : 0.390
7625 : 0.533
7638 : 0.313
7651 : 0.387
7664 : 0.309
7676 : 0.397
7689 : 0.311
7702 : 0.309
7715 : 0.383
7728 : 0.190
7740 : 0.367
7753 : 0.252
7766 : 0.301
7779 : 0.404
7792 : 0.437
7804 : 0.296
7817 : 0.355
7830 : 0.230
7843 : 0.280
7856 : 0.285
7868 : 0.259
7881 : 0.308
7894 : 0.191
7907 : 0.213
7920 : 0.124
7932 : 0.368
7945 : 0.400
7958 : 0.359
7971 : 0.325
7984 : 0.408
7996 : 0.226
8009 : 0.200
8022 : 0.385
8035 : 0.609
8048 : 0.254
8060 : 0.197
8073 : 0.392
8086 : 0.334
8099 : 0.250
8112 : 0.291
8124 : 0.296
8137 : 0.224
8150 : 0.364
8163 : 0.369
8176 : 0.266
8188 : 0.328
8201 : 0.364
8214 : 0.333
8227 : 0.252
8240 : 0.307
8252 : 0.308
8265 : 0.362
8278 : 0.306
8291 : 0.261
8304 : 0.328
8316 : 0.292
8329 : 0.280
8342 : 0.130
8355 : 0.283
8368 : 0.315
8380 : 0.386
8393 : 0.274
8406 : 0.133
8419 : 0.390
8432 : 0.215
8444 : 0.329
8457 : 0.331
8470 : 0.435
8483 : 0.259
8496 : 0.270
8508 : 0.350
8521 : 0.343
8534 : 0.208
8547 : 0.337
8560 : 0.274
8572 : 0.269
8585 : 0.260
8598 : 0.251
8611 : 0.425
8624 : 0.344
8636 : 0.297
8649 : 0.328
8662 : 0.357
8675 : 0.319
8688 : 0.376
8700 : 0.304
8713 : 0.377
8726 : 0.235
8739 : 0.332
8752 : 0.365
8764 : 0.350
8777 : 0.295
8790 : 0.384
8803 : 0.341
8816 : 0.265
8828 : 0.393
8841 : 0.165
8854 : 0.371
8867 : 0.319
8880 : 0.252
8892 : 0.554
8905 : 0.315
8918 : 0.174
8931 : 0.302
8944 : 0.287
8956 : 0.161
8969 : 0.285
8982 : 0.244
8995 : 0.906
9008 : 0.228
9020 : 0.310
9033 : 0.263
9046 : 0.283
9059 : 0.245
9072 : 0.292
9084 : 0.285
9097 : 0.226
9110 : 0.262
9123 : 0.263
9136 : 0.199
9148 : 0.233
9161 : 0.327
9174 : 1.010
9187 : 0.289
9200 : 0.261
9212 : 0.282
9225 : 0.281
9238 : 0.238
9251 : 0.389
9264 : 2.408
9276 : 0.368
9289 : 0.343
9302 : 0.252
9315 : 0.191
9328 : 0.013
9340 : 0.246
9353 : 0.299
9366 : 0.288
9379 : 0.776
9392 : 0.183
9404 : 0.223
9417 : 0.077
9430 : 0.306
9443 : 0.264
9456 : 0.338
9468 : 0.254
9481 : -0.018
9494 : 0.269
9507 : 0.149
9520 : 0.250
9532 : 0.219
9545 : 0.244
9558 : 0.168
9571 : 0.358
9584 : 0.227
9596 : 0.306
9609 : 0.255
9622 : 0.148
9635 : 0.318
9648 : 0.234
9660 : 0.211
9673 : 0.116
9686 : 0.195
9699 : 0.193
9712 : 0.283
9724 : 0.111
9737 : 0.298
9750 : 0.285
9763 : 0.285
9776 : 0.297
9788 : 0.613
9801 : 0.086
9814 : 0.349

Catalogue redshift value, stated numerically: 0.850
